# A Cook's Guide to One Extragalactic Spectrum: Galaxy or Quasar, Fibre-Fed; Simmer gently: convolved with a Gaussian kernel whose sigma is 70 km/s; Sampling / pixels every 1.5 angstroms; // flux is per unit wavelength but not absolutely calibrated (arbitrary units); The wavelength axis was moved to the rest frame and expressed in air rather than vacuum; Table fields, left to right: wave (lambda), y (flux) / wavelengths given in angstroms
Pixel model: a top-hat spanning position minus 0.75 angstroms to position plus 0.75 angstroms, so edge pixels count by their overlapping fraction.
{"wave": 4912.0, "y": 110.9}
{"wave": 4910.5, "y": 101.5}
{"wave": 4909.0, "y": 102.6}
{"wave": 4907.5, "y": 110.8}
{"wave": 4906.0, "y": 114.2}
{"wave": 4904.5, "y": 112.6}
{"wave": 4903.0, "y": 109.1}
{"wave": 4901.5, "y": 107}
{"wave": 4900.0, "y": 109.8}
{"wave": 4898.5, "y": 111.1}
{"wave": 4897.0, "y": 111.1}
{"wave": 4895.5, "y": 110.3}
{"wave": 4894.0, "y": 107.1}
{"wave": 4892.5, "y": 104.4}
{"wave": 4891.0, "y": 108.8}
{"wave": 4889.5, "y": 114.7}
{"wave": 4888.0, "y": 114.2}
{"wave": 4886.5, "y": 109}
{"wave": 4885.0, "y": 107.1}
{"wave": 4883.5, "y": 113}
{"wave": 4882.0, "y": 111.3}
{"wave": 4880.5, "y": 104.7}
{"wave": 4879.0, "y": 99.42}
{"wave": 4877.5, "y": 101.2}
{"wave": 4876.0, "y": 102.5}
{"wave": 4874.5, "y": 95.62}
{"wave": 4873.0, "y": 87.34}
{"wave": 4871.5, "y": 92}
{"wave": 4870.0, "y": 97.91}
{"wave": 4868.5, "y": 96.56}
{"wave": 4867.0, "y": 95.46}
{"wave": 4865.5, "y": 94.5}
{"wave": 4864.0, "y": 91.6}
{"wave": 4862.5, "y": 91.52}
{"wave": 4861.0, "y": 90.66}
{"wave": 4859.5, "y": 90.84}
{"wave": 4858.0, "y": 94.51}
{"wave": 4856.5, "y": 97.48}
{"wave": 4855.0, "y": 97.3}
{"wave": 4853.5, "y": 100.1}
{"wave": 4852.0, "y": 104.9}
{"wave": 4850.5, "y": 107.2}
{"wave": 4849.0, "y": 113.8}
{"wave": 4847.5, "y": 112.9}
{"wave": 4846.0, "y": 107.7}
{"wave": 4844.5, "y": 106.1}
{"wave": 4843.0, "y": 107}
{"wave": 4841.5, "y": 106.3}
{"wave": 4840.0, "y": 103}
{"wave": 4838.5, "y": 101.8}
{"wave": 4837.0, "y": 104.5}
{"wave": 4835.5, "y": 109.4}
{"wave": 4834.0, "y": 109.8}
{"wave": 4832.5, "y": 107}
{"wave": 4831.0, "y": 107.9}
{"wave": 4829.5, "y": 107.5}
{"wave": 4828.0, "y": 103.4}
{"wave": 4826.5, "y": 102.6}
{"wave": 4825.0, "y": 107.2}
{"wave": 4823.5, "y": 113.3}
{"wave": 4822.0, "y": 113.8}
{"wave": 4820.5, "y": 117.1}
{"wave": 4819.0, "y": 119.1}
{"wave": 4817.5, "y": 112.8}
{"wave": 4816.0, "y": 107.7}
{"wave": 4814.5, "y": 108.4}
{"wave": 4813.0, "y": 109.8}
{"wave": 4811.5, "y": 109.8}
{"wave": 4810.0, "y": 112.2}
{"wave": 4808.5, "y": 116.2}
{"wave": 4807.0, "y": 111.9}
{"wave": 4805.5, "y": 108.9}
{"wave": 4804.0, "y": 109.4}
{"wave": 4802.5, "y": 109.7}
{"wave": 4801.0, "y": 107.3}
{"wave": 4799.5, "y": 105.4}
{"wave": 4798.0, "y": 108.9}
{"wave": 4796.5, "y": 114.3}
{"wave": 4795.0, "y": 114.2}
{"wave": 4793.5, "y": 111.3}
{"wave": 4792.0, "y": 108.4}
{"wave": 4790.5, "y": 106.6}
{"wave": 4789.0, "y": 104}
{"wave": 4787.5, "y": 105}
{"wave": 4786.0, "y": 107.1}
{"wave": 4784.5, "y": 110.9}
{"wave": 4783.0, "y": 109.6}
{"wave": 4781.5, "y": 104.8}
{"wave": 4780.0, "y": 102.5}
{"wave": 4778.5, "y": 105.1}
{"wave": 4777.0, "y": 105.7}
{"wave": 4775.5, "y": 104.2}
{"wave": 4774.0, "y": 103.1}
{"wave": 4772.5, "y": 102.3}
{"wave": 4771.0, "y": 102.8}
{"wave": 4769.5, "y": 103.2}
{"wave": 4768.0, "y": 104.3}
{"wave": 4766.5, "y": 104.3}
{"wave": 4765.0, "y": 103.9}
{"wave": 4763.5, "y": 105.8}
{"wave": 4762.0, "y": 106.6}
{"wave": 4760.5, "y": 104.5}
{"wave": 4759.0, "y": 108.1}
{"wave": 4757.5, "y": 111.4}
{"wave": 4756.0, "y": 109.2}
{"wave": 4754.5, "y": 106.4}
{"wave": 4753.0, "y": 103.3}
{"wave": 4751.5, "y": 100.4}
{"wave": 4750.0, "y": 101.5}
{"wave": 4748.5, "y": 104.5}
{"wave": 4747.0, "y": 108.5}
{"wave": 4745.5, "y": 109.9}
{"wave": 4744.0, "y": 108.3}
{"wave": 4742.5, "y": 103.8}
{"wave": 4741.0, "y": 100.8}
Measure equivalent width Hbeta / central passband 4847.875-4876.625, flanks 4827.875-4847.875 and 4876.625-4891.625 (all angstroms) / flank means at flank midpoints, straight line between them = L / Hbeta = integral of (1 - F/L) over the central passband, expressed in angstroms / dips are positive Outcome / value 2.8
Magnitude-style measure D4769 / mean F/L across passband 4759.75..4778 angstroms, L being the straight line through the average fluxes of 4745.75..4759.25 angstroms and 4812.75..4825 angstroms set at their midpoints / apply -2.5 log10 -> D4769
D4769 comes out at 0.03 mag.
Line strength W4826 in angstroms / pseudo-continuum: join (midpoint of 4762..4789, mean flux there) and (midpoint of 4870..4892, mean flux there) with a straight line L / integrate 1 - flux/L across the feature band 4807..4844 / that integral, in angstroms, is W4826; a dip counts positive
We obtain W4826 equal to -1.60 angstroms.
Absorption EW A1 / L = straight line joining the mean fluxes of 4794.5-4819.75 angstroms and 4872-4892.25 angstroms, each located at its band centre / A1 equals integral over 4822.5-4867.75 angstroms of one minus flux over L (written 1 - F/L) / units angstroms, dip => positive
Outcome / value 2.1 angstroms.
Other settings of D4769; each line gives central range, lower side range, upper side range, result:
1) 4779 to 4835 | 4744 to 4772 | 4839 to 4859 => -0.05 mag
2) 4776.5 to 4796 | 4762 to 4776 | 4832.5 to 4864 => -0.04 mag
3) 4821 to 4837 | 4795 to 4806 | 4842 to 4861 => -0.02 mag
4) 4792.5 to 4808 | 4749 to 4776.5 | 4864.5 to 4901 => -0.06 mag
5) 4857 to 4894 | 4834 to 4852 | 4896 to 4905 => 0.09 mag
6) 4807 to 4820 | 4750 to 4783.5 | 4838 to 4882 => -0.10 mag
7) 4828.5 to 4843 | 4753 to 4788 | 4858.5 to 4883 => -0.07 mag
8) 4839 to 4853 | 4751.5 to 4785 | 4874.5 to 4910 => 0.00 mag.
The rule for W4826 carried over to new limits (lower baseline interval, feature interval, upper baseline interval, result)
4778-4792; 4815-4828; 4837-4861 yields -0.8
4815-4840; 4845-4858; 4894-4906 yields 0.6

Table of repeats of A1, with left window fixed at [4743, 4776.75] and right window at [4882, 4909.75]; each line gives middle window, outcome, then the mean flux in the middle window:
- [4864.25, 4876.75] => 1.6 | 95.1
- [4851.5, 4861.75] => 1.2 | 96.3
